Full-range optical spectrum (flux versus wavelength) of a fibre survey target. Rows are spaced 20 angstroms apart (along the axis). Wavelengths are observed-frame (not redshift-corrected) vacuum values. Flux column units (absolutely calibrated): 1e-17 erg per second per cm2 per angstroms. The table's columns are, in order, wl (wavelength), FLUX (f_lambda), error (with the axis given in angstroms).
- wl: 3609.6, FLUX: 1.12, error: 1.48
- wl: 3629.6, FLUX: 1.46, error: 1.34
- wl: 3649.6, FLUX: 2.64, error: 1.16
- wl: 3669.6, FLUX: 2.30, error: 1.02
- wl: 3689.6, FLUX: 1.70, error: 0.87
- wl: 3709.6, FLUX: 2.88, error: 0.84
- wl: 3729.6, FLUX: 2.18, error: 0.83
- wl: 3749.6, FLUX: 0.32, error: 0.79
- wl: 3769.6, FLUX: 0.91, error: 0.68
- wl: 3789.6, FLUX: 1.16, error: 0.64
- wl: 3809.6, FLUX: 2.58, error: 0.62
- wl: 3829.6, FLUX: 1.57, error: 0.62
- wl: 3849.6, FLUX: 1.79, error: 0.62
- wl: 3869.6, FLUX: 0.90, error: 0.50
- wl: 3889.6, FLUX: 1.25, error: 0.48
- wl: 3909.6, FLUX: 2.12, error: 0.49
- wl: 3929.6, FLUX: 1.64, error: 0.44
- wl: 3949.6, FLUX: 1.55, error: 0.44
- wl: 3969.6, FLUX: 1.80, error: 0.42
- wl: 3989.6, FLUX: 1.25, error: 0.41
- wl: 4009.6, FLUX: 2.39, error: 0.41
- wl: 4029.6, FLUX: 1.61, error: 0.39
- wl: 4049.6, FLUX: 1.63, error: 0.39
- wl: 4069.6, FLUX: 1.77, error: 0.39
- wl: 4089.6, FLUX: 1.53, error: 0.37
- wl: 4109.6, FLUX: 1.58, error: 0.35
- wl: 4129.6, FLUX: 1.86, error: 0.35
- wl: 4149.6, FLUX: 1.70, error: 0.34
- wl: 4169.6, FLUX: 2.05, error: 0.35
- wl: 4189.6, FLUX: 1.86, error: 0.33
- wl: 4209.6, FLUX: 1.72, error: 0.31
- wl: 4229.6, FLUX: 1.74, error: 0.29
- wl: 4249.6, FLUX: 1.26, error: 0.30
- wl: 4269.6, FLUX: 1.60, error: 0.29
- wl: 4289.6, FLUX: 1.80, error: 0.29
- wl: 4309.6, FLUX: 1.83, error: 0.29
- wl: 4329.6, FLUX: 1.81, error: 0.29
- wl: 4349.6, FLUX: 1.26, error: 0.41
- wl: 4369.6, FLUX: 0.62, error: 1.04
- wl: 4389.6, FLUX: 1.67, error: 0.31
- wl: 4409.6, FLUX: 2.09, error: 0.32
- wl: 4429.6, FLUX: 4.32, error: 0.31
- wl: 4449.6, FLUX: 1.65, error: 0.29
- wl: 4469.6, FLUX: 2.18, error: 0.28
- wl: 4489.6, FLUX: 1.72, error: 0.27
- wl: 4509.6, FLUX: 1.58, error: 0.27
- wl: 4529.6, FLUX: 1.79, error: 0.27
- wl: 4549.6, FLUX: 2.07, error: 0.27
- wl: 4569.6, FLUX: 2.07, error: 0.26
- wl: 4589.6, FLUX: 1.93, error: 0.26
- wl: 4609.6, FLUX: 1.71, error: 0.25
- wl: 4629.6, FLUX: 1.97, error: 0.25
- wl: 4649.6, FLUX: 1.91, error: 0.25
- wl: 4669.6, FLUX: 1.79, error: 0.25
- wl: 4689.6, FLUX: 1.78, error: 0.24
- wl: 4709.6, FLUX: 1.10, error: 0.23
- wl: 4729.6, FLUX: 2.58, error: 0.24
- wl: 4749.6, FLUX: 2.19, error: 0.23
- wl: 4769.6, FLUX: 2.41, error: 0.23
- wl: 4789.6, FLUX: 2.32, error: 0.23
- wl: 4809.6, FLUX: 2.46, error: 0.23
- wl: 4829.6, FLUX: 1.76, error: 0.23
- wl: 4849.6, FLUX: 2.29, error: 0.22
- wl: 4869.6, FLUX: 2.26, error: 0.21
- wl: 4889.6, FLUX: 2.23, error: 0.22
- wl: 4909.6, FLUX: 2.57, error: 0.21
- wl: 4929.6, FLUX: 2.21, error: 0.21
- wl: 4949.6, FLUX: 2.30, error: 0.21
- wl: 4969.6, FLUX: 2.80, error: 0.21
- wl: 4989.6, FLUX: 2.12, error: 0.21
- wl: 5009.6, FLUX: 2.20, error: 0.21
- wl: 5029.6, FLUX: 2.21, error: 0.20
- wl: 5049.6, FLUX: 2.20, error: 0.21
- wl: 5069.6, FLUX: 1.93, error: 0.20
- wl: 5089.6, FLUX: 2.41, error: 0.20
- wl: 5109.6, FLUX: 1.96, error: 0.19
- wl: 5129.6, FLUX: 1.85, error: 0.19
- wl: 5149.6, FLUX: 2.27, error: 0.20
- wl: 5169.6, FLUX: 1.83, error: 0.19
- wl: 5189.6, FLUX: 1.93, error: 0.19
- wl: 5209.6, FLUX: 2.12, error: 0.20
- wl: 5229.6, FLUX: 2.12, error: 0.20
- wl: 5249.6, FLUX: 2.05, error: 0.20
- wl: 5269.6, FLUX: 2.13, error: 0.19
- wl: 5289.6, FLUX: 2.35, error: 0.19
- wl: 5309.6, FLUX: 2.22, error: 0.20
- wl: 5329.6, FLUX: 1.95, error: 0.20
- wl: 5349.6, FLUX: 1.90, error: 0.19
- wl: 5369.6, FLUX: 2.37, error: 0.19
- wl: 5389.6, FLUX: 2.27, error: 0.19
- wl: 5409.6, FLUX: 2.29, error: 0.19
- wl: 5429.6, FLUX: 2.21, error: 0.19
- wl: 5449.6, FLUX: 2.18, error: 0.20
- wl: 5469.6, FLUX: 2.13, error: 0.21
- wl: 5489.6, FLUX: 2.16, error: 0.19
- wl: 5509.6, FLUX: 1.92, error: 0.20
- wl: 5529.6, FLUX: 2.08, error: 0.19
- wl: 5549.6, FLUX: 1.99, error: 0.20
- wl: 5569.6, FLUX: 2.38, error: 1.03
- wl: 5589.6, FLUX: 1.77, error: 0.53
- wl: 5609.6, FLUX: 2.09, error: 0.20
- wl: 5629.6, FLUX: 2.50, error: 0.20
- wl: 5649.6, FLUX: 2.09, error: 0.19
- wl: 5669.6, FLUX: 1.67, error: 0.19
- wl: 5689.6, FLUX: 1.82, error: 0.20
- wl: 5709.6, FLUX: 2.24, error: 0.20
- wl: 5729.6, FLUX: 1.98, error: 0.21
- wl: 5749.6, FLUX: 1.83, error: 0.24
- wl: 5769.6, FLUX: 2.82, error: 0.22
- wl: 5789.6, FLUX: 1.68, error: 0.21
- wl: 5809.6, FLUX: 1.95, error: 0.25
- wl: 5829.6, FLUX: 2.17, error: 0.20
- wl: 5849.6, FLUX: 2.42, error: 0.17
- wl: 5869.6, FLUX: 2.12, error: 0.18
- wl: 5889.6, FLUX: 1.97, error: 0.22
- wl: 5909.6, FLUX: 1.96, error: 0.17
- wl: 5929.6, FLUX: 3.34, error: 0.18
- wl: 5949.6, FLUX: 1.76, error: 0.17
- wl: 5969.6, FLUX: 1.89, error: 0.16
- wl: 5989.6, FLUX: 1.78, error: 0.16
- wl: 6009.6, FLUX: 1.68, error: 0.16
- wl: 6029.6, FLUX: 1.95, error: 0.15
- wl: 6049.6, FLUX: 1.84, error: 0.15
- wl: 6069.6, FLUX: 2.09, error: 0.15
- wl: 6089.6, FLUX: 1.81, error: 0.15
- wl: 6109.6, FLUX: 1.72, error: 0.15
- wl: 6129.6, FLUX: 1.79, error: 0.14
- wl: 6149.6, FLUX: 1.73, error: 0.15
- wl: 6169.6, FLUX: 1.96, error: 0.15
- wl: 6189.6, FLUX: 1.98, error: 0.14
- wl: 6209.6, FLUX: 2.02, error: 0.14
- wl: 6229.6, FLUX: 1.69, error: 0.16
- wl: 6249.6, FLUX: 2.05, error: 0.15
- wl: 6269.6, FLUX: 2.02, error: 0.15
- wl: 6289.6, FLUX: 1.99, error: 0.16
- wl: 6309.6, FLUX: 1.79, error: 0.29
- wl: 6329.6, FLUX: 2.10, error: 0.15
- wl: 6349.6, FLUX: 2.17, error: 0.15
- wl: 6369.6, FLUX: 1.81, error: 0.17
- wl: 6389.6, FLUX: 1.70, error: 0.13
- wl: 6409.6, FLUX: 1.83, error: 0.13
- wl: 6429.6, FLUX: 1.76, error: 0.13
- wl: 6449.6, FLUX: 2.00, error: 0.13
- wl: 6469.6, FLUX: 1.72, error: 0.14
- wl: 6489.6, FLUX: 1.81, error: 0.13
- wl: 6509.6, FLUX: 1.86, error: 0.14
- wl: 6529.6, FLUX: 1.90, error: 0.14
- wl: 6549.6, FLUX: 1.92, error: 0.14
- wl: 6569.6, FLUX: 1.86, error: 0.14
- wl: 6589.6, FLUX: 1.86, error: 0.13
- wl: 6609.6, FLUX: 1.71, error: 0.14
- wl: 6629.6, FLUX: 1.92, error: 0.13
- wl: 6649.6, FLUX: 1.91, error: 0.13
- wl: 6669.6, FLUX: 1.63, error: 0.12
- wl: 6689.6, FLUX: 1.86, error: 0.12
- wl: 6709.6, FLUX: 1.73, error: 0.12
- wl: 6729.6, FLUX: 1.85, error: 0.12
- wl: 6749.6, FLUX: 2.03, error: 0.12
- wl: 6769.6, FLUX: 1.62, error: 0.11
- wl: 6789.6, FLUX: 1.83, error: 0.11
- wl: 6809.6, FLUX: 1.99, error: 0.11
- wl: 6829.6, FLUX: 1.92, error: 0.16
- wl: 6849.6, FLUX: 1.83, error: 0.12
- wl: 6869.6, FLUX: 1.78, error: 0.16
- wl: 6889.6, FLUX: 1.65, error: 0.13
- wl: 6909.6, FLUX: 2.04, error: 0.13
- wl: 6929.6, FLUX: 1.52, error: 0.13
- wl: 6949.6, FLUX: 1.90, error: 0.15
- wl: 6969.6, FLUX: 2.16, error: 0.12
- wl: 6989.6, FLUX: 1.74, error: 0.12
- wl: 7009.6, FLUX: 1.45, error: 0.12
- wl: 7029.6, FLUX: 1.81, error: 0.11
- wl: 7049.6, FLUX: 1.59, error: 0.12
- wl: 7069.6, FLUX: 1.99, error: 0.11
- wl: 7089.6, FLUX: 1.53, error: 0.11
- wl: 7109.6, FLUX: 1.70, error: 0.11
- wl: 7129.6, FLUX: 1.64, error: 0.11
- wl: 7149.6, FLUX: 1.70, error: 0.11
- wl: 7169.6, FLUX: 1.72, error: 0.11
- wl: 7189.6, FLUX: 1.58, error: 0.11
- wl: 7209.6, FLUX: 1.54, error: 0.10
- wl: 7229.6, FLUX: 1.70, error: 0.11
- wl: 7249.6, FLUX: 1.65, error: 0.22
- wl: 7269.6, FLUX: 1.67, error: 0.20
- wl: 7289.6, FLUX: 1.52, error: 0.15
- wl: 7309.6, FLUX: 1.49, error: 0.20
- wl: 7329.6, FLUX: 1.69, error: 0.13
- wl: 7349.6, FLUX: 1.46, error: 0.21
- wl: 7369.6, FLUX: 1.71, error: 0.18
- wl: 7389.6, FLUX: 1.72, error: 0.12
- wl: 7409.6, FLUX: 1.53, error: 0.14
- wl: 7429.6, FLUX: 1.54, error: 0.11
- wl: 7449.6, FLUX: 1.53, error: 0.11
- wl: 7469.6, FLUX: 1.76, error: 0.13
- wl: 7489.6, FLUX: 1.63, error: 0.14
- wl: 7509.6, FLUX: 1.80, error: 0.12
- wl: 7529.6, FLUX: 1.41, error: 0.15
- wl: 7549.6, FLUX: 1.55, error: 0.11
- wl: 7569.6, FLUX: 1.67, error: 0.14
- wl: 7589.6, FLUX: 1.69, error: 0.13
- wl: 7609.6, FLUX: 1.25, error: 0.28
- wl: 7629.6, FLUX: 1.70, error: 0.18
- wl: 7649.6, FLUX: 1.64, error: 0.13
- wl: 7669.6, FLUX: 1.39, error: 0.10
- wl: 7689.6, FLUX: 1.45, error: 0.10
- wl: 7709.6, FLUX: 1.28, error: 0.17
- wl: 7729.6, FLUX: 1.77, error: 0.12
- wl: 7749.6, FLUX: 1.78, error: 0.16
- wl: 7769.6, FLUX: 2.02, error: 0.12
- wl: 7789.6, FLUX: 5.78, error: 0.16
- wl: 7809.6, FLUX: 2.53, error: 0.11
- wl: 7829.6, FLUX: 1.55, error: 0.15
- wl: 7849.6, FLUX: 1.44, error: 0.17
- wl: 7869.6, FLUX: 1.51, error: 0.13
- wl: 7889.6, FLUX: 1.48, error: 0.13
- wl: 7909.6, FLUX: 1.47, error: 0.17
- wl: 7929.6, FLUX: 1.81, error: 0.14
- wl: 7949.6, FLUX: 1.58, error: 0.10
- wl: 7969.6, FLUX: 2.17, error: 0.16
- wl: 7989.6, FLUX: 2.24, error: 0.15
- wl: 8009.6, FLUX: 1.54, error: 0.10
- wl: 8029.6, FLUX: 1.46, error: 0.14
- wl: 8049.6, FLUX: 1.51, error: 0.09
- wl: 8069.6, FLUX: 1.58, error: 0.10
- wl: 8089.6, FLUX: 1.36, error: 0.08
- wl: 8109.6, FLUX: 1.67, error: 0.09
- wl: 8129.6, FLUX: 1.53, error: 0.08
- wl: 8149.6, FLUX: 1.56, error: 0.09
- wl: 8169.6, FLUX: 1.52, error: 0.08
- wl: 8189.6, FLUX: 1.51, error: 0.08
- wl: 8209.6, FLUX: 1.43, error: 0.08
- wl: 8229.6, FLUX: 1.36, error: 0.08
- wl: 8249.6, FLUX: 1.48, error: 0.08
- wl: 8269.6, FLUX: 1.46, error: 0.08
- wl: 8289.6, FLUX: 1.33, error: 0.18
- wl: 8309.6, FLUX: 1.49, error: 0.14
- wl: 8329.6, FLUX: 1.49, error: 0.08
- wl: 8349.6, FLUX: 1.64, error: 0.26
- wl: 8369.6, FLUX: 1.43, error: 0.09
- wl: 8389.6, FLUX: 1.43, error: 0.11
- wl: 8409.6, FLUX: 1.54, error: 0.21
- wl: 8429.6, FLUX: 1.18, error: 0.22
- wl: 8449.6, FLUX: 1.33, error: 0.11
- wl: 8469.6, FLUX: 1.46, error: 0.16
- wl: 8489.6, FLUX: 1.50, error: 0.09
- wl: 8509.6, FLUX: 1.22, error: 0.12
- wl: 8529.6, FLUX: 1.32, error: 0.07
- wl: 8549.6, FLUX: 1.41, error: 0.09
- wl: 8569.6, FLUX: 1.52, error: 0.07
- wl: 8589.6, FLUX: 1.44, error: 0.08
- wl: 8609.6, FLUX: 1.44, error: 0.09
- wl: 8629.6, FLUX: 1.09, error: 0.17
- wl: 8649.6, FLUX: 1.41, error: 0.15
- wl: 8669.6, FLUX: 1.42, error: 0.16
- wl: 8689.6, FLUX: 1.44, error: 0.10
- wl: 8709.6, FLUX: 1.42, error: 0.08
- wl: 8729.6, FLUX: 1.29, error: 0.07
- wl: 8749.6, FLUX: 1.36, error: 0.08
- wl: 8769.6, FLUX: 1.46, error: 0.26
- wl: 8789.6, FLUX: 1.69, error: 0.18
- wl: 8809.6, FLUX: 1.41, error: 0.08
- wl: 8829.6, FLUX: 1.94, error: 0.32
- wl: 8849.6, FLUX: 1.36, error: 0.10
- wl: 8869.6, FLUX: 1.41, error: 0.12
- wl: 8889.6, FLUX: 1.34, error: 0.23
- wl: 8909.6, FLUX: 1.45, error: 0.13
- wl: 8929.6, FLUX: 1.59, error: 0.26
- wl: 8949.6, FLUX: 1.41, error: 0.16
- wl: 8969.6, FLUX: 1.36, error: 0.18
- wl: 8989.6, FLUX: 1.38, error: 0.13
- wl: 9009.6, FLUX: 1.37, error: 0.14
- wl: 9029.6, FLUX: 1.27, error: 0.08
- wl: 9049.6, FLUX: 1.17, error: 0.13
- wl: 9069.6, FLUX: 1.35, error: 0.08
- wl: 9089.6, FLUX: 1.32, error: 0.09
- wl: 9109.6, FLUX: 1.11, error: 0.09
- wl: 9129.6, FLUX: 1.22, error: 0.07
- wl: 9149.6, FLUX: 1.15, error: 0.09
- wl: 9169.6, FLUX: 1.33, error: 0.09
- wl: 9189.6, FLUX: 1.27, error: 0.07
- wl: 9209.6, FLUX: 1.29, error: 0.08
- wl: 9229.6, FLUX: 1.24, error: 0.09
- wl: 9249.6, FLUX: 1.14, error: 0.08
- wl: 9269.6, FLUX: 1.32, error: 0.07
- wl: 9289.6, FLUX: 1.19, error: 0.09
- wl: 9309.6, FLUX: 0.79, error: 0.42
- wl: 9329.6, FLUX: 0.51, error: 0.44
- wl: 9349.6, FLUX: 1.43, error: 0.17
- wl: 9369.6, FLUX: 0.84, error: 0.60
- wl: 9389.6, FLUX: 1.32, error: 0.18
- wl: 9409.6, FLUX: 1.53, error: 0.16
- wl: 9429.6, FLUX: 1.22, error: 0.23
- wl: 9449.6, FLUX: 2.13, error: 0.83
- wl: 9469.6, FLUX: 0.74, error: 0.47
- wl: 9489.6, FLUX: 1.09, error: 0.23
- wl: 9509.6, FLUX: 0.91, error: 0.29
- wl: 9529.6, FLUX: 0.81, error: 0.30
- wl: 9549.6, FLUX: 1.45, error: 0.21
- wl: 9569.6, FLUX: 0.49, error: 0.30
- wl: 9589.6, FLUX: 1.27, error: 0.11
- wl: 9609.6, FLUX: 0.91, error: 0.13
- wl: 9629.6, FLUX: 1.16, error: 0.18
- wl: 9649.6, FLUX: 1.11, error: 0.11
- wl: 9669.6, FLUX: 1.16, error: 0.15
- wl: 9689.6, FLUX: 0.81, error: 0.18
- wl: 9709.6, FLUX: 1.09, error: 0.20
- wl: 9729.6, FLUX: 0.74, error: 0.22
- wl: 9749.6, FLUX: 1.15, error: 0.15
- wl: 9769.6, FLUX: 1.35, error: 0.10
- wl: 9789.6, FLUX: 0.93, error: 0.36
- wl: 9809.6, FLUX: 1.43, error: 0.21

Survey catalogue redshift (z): 0.186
